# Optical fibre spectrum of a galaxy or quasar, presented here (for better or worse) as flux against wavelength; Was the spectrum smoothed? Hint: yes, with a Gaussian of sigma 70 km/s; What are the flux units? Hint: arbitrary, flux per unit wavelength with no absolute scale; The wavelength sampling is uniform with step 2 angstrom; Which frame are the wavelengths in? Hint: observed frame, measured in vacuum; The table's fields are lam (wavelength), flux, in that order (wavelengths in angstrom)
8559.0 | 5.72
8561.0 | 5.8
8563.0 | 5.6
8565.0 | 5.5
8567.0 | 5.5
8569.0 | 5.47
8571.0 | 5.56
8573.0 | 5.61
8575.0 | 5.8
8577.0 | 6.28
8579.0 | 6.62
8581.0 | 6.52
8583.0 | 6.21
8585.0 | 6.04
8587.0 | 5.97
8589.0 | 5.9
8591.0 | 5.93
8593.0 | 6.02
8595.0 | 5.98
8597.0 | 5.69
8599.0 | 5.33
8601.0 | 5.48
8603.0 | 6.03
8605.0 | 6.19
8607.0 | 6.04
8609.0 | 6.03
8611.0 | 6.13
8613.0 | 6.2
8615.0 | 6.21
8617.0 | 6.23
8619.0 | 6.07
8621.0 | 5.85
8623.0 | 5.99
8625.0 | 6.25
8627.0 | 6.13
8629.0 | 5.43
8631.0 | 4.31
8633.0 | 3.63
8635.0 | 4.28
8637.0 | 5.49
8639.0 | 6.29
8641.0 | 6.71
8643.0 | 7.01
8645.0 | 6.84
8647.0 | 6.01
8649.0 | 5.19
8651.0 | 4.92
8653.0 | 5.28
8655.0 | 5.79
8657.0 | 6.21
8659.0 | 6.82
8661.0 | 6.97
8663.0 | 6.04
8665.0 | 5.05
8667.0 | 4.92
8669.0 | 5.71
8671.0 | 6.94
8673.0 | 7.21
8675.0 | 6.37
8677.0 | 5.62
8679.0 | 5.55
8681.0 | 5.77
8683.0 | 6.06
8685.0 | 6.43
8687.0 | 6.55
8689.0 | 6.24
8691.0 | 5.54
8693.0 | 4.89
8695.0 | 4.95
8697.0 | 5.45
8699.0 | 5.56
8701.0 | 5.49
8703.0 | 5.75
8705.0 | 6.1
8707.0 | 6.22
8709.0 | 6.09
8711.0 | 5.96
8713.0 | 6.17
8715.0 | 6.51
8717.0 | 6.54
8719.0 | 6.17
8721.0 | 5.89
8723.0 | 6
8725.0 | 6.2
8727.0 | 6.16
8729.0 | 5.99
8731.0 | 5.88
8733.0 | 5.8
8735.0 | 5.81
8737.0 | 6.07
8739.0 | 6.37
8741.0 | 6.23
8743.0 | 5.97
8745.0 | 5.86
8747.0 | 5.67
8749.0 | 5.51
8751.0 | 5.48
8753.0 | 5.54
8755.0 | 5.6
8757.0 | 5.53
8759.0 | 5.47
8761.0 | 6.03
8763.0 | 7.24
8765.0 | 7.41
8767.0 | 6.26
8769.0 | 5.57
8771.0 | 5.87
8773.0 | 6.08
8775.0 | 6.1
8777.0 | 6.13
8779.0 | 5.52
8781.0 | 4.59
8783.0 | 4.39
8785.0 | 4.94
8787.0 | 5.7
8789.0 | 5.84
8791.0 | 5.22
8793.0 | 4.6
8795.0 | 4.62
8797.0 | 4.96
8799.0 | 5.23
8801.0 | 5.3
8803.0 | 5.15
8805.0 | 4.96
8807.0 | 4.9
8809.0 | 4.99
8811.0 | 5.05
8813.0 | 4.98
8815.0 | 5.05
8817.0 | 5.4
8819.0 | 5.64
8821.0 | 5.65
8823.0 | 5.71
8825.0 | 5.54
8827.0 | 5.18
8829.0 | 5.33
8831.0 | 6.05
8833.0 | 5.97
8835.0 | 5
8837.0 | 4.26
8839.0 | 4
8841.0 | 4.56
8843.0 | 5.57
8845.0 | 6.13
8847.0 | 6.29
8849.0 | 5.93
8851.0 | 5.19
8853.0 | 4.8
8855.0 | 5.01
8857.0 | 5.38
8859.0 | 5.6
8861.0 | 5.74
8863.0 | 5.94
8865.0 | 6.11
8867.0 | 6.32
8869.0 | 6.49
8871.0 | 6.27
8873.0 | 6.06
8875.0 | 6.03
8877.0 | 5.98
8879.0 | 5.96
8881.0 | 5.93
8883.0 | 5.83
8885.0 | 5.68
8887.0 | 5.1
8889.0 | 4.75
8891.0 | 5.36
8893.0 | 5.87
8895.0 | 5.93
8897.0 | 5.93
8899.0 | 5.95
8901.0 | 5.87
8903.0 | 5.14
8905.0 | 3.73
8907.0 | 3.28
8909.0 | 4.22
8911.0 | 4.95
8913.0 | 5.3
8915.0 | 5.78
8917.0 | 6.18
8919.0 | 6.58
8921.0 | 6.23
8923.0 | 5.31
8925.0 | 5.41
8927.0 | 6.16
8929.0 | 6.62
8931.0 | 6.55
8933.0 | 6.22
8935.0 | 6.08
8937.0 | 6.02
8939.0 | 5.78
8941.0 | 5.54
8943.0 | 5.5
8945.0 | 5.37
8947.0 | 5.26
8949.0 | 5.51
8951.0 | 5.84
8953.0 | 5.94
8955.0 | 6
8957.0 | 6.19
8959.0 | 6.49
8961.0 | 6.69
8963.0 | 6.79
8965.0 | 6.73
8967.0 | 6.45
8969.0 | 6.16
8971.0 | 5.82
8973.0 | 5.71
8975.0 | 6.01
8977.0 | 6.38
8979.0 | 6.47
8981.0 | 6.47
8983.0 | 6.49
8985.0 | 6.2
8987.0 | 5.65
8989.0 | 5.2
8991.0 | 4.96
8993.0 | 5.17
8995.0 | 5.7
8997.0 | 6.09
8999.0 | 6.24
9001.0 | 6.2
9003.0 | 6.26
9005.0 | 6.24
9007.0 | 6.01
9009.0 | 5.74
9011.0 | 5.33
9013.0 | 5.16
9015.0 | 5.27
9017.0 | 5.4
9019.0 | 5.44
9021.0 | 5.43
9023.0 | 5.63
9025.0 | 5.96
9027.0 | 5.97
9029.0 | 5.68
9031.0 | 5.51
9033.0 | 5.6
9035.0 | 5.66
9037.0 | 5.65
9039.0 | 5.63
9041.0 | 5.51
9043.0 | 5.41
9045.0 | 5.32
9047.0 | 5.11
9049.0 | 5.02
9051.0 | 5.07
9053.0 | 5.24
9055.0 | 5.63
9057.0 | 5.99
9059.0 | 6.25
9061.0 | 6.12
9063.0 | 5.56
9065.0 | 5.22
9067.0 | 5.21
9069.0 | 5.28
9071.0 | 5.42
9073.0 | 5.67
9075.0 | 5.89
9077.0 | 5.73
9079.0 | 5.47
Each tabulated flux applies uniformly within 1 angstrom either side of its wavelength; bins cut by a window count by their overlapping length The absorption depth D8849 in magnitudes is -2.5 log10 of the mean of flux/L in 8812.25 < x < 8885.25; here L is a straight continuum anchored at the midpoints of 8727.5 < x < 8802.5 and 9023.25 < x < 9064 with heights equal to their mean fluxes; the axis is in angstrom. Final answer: 0.01 mag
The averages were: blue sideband 5.69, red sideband 5.6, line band 5.58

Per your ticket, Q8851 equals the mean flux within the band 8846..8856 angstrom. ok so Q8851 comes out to 5.44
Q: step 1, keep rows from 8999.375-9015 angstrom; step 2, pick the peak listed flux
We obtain 6.26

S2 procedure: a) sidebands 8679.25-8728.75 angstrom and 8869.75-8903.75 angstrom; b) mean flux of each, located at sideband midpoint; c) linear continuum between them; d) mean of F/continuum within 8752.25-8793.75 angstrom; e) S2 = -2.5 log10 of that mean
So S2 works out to 0.03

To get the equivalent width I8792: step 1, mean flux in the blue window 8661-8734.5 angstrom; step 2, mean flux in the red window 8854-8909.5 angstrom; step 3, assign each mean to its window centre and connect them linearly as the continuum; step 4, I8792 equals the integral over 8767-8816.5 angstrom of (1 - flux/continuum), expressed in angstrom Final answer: 4.2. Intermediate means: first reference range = 5.95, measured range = 5.26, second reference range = 5.56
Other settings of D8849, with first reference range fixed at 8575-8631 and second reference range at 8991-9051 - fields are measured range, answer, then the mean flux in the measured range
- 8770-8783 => 0.04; 5.61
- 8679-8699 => 0.03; 5.74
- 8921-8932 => -0.06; 6.03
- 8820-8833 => 0.03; 5.61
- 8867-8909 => 0.04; 5.54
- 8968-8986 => -0.10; 6.19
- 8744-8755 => 0.05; 5.61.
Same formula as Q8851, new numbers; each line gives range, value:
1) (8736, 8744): 6.16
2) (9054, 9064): 5.91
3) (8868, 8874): 6.27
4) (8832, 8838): 5.08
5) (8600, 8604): 5.76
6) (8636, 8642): 6.16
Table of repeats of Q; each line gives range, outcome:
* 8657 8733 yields 7.21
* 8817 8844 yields 6.05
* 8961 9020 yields 6.79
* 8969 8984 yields 6.49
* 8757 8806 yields 7.41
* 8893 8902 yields 5.95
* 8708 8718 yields 6.54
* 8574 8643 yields 7.01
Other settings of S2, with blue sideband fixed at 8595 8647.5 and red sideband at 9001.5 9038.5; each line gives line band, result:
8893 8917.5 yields 0.10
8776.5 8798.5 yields 0.13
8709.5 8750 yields -0.04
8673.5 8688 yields -0.05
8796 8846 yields 0.11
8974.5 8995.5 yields -0.04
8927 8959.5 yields -0.04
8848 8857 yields 0.10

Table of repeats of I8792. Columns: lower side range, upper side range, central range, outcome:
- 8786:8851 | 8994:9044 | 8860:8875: -2.1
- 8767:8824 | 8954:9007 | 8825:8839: 0.6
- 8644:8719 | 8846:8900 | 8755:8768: -0.9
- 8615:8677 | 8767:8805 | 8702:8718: -1.5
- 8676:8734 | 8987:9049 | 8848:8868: 0.6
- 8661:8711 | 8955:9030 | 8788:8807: 2.6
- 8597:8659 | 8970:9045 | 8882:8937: 1.9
